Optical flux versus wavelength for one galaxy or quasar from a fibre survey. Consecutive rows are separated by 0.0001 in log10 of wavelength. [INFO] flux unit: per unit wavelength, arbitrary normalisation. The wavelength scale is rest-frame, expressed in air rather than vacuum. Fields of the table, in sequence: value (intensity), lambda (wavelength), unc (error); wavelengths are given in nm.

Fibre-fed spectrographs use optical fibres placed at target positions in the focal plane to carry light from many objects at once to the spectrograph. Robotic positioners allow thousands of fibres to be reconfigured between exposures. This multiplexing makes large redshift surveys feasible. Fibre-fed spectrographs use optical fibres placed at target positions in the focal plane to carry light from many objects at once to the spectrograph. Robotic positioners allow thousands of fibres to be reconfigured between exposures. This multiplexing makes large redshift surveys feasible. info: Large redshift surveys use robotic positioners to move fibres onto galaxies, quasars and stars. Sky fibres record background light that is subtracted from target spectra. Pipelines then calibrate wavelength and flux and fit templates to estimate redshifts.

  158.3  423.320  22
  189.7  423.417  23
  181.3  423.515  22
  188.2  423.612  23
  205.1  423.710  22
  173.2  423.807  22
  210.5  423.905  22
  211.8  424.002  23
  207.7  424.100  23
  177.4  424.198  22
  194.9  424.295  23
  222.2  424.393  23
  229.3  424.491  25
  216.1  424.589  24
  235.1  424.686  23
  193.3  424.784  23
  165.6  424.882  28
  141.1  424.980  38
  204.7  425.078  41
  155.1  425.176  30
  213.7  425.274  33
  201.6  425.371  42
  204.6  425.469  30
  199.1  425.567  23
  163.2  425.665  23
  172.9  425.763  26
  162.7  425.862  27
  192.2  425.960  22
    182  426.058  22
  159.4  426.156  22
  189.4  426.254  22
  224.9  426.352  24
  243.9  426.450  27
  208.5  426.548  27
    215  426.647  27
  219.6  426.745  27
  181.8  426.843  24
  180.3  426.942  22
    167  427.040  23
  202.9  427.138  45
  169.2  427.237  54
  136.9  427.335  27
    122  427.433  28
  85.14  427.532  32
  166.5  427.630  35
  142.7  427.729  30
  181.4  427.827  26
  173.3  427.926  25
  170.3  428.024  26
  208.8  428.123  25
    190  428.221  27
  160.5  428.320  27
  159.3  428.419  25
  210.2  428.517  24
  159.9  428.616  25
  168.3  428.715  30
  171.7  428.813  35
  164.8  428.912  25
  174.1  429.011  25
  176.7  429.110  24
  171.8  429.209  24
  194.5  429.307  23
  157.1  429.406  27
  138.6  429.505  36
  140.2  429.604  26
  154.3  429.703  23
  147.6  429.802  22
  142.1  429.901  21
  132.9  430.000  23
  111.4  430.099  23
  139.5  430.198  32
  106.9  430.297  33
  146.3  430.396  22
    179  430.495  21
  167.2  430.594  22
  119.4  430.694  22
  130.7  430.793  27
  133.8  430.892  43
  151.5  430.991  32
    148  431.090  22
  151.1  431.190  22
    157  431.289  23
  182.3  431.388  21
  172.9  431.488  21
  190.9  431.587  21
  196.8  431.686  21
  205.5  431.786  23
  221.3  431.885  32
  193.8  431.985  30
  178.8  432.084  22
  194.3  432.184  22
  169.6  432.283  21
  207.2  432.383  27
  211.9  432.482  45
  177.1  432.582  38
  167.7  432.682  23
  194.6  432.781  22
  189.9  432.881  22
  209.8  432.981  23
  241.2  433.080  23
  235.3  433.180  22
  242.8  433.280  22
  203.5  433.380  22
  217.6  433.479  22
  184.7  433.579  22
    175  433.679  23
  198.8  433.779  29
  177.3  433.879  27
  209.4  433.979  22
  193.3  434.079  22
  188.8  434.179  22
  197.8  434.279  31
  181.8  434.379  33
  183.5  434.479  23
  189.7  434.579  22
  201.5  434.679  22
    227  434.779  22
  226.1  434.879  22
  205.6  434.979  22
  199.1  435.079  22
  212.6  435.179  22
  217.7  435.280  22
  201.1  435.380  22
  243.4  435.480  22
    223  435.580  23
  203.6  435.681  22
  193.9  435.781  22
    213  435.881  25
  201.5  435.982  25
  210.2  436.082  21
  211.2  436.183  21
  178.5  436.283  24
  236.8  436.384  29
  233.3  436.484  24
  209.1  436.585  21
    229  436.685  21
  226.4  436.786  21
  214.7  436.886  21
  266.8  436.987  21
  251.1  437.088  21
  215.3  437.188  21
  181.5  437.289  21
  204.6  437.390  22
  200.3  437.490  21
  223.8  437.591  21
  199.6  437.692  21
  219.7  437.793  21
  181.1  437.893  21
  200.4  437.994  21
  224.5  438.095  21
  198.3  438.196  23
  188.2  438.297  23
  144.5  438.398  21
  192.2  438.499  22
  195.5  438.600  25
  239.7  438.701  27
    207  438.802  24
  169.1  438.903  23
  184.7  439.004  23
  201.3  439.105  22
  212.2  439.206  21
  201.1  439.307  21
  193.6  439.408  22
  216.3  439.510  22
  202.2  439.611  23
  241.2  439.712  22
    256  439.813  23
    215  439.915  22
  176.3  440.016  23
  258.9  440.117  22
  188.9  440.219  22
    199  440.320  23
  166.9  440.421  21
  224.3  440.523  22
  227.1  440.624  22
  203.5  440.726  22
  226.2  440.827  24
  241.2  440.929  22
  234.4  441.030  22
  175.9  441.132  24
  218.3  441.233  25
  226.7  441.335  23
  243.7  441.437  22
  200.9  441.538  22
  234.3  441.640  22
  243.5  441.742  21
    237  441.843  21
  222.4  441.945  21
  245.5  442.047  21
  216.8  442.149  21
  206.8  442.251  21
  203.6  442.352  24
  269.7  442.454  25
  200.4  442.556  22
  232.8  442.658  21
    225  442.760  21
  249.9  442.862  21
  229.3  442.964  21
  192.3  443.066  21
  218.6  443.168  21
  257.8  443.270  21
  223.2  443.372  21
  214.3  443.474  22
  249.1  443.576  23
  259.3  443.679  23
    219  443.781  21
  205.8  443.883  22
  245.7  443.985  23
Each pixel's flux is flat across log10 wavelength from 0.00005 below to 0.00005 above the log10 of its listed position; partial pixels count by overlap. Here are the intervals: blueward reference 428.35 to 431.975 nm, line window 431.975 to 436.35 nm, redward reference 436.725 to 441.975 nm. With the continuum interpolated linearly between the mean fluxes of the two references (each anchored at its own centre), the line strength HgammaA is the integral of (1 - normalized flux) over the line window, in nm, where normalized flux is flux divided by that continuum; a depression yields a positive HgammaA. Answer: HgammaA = -0.46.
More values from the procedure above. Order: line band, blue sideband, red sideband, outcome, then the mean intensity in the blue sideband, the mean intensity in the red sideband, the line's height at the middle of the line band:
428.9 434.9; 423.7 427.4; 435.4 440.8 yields 0.69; 193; 209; 201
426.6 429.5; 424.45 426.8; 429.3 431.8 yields 0.05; 195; 152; 174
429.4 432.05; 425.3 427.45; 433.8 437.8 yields 0.56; 188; 210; 198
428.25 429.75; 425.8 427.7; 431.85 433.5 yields 0.17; 179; 203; 188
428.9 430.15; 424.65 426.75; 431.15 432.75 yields 0.23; 192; 187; 189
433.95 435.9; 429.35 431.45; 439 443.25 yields -0.32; 145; 219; 176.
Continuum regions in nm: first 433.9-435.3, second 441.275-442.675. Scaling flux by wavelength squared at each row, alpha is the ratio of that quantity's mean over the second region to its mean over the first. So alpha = 1.2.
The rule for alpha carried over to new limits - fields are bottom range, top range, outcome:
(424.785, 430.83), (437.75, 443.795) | 1.35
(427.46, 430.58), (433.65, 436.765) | 1.34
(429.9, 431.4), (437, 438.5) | 1.47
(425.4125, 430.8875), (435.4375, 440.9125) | 1.31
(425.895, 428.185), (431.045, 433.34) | 1.10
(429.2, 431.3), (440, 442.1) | 1.58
